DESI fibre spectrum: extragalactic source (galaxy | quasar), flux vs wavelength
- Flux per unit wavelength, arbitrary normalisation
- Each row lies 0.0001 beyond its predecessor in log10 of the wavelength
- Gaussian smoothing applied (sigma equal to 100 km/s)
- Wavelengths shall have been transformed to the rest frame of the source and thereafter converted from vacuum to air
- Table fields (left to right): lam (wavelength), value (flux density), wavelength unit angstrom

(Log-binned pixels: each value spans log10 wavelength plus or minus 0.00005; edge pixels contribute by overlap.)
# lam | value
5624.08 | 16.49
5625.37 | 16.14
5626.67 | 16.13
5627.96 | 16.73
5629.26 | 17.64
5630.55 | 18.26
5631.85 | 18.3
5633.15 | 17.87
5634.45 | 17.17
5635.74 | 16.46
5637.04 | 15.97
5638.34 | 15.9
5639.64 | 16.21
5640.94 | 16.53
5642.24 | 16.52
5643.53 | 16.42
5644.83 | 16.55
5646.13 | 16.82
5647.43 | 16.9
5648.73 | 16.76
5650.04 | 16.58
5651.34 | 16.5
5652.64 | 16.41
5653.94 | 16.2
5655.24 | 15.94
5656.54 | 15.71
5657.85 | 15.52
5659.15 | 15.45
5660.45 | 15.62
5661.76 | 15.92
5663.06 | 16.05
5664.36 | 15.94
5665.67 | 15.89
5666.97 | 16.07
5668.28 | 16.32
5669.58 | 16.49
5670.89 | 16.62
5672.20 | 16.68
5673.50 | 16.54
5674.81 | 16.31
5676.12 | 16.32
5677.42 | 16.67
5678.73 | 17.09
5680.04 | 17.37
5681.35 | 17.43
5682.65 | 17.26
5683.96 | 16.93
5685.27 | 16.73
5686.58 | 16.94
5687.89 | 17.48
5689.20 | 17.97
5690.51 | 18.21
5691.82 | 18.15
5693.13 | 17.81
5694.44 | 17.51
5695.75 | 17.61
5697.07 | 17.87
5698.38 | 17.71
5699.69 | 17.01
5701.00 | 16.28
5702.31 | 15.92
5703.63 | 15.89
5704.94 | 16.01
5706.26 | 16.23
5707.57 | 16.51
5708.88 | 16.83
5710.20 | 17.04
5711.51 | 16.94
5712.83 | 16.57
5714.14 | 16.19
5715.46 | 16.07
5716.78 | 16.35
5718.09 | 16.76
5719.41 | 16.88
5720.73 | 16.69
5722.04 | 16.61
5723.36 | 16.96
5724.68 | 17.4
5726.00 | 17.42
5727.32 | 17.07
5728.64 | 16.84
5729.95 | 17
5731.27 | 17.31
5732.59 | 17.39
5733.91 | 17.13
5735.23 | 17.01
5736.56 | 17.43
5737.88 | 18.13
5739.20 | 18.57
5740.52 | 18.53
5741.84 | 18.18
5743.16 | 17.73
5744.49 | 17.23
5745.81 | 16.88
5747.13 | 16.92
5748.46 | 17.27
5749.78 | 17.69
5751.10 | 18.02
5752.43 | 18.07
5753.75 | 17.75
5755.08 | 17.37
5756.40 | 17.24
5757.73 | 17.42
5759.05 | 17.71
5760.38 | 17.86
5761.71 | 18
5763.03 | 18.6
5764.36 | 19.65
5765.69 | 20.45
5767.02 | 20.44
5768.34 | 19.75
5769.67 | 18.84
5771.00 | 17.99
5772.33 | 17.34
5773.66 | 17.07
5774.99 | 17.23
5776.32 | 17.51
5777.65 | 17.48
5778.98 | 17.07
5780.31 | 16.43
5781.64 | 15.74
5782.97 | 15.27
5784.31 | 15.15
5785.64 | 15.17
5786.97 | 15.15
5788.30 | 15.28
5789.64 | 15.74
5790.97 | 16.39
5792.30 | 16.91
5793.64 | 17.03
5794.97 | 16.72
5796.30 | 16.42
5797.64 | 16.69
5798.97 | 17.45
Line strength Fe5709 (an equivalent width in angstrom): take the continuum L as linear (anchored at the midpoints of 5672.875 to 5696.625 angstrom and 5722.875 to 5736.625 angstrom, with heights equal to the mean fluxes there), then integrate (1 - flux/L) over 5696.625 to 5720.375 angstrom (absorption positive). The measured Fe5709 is 0.8 angstrom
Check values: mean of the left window 17.2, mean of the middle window 16.6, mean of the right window 17.2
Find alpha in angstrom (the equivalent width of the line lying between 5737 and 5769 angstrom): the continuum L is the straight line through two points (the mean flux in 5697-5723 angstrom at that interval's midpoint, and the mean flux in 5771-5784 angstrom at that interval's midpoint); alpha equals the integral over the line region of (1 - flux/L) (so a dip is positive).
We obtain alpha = -2.7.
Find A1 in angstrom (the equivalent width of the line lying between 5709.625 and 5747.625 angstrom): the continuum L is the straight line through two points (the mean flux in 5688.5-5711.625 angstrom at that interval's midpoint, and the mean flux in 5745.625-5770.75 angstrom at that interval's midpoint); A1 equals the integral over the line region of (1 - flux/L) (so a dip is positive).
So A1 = 1.1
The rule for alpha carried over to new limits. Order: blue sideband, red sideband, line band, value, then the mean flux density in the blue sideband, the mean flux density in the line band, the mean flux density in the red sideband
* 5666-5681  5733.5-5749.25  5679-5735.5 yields 0.2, 16.6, 17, 17.6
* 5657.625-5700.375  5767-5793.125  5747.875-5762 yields -0.7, 16.8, 17.7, 16.8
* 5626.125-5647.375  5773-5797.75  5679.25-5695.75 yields -0.8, 16.9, 17.5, 16.3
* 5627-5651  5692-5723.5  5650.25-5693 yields 0.5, 16.9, 16.6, 16.8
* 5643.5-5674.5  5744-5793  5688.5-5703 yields -0.7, 16.2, 17.5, 17.4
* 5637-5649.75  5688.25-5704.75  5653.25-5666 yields 0.7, 16.5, 15.8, 17.3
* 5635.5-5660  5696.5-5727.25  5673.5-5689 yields -0.4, 16.3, 17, 16.7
